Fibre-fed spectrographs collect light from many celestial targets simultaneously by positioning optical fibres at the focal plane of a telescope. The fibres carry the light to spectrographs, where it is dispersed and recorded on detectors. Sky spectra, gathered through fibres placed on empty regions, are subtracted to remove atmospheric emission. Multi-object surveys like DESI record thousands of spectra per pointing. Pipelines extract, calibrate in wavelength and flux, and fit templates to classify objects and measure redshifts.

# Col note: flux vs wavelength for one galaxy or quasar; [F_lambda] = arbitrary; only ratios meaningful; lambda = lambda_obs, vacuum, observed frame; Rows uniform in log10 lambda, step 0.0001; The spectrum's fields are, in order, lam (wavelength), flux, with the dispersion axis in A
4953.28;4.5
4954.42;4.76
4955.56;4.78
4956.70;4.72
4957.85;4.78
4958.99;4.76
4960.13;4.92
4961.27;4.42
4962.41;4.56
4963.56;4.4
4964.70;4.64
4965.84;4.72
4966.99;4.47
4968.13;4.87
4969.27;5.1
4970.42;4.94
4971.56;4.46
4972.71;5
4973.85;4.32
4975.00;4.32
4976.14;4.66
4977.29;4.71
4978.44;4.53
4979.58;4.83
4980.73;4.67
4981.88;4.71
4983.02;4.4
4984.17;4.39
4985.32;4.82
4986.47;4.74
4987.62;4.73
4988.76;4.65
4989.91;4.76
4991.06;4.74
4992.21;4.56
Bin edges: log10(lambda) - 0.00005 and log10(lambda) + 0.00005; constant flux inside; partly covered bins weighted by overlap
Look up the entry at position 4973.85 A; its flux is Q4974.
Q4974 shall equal 4.32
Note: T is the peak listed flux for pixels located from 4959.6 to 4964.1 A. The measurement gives 4.92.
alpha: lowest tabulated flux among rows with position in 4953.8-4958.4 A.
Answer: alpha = 4.72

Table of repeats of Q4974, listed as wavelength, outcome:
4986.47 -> 4.74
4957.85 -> 4.78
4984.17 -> 4.39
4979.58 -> 4.83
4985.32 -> 4.82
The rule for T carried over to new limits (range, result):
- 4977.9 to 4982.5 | 4.83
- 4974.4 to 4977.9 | 4.71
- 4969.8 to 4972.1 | 4.94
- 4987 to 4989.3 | 4.73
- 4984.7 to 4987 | 4.82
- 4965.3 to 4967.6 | 4.72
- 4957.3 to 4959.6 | 4.78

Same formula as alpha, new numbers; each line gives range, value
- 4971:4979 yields 4.32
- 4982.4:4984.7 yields 4.39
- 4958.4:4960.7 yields 4.76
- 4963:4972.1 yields 4.4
